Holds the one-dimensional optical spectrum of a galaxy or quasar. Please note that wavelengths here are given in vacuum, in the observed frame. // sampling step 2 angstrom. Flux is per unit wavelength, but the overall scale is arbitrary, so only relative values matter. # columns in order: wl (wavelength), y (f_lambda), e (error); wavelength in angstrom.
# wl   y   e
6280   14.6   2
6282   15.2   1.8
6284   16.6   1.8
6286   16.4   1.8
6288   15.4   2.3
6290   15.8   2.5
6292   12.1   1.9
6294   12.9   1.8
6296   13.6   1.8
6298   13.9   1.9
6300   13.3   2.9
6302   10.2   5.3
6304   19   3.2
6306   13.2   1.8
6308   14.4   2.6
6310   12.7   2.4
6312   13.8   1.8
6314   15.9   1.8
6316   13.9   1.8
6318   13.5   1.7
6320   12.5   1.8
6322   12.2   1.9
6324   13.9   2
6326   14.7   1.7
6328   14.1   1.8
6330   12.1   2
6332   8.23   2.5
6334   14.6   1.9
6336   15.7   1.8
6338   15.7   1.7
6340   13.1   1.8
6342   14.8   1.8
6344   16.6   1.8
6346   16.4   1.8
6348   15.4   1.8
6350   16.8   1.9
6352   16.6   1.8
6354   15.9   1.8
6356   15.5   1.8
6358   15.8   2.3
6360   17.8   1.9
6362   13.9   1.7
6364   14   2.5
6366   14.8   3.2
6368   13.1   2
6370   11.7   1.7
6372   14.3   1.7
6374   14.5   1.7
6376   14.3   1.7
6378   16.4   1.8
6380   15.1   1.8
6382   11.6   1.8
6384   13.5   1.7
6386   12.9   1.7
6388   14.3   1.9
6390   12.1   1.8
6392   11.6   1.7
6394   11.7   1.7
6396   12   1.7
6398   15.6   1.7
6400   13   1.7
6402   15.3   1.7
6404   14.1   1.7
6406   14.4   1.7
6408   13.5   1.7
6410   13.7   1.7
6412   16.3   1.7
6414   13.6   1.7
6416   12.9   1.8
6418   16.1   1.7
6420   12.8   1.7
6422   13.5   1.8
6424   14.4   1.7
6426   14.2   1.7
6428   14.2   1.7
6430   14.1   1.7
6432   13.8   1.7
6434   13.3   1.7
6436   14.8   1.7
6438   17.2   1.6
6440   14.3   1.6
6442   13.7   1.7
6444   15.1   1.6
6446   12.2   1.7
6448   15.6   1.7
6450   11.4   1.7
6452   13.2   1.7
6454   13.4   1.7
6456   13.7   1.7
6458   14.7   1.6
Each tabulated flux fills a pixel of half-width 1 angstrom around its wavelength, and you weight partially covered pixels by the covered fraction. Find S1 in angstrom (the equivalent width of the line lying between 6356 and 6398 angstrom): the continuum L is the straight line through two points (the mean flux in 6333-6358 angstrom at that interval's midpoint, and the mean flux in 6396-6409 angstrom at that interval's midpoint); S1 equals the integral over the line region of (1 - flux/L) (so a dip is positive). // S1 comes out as 2.70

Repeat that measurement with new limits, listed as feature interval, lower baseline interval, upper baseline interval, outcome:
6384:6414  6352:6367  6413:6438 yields 2.12 angstrom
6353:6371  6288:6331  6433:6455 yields -1.14 angstrom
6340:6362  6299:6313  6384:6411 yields -3.74 angstrom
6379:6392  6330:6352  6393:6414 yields 0.95 angstrom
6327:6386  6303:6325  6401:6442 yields -1.49 angstrom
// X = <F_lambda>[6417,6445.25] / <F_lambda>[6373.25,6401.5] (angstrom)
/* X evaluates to 1.1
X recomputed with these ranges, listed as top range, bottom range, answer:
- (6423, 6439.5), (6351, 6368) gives 0.94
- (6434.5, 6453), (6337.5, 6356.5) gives 0.90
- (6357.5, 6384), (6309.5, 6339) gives 1.06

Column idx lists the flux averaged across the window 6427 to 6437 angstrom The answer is 14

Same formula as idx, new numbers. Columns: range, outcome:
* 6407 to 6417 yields 14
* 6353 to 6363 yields 15.8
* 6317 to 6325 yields 13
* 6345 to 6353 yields 16.3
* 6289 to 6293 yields 13.9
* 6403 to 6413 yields 14.4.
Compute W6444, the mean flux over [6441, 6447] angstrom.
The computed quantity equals 13.7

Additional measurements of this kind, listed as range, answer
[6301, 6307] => 14.1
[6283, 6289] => 16.1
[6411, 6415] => 14.9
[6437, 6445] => 15.1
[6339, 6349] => 15.3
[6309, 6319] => 14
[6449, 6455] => 12.7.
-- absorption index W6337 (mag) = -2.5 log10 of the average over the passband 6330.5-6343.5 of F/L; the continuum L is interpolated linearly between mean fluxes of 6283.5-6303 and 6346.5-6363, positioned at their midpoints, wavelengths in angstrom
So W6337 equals 0.12 mag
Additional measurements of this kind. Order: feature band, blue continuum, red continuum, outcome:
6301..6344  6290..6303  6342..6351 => 0.058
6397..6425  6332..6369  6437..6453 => 0.019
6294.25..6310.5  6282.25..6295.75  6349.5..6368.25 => 0.088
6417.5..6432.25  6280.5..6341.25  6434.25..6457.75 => -0.004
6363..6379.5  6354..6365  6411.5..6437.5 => 0.077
